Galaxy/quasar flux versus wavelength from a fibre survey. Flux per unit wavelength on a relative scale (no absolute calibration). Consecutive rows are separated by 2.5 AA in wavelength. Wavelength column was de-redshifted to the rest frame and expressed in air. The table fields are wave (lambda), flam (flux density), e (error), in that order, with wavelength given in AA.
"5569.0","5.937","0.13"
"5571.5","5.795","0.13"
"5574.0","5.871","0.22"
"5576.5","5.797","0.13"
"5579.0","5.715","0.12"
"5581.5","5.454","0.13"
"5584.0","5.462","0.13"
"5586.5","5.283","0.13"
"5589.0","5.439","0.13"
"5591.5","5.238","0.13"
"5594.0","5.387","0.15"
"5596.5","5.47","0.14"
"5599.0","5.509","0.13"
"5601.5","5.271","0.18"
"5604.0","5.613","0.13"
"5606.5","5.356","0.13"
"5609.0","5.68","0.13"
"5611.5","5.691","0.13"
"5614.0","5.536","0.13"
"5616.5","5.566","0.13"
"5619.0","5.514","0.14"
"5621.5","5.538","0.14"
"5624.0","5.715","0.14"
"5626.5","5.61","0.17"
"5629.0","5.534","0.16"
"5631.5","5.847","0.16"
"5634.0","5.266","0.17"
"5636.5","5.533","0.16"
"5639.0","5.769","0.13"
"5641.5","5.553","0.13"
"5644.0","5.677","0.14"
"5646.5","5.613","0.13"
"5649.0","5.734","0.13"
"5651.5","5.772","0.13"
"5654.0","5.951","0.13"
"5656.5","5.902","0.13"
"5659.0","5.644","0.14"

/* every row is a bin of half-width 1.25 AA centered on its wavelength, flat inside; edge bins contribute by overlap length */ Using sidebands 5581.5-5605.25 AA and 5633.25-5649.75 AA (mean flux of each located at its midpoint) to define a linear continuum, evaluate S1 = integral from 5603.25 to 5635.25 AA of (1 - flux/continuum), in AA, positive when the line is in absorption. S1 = -0.4 AA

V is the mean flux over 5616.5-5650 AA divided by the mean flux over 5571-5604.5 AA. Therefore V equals 1.0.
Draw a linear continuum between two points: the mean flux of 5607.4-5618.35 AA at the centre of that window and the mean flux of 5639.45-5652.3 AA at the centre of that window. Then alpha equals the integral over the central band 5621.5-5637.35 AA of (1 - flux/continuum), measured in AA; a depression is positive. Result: 0.2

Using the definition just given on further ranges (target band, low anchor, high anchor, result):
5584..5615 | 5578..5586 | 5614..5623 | 0.4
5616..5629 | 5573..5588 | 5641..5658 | 0.2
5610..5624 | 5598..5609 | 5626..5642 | -0.2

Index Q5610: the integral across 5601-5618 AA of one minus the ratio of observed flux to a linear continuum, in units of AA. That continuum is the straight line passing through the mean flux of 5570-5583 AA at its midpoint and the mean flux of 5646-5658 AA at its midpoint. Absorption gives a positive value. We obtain 0.6 AA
